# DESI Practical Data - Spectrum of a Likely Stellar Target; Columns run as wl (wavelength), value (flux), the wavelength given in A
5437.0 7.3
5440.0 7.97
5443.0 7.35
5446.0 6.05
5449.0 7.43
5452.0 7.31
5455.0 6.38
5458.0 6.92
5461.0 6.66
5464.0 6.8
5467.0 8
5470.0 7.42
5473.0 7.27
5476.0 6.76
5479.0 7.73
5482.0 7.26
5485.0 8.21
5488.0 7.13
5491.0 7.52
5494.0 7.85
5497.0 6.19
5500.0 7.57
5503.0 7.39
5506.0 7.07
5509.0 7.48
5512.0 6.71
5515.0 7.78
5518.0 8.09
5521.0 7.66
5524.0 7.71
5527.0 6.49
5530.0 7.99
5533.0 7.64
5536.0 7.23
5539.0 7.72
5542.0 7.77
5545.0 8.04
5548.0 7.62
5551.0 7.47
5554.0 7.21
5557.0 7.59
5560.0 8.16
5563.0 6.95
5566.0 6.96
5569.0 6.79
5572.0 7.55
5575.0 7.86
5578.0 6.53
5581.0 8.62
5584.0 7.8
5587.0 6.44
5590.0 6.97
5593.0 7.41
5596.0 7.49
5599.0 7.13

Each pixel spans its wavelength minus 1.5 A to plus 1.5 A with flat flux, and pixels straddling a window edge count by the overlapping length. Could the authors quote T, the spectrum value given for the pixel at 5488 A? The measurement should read 7.13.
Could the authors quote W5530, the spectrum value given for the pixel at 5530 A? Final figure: 7.99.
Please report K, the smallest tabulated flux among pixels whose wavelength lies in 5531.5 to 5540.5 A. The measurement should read 7.23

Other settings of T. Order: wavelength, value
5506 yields 7.07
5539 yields 7.72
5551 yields 7.47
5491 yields 7.52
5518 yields 8.09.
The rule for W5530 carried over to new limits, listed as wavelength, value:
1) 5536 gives 7.23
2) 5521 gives 7.66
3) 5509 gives 7.48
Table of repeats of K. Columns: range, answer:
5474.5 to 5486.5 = 6.76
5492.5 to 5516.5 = 6.19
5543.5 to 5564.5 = 6.95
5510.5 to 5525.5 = 6.71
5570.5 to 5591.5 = 6.44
